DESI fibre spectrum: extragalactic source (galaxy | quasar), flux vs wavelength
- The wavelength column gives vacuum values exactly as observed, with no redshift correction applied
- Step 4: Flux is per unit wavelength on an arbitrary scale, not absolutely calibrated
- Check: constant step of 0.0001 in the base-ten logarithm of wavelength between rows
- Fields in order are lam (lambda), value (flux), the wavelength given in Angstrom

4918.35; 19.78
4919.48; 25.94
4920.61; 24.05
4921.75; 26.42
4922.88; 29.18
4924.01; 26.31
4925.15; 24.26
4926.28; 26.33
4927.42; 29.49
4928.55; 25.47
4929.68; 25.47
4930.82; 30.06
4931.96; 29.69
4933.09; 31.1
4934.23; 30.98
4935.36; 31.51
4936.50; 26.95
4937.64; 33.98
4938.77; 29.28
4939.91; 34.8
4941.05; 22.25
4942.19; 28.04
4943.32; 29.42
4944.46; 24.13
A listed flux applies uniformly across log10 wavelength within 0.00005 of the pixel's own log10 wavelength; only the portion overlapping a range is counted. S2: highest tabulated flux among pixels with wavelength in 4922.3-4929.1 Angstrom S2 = 29.49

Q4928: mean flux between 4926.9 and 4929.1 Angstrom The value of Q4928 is 27.5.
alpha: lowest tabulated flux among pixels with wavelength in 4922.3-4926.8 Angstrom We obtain 24.26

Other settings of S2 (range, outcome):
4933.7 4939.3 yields 33.98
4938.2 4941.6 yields 34.8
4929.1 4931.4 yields 30.06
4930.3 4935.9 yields 31.51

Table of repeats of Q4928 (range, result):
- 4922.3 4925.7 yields 26.6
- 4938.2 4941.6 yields 28.8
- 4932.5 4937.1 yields 30.2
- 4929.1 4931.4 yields 27.7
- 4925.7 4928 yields 27.9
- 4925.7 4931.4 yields 27.4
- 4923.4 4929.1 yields 26.4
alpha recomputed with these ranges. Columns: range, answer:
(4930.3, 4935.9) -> 29.69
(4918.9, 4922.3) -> 24.05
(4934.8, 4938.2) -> 26.95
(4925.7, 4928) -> 26.33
